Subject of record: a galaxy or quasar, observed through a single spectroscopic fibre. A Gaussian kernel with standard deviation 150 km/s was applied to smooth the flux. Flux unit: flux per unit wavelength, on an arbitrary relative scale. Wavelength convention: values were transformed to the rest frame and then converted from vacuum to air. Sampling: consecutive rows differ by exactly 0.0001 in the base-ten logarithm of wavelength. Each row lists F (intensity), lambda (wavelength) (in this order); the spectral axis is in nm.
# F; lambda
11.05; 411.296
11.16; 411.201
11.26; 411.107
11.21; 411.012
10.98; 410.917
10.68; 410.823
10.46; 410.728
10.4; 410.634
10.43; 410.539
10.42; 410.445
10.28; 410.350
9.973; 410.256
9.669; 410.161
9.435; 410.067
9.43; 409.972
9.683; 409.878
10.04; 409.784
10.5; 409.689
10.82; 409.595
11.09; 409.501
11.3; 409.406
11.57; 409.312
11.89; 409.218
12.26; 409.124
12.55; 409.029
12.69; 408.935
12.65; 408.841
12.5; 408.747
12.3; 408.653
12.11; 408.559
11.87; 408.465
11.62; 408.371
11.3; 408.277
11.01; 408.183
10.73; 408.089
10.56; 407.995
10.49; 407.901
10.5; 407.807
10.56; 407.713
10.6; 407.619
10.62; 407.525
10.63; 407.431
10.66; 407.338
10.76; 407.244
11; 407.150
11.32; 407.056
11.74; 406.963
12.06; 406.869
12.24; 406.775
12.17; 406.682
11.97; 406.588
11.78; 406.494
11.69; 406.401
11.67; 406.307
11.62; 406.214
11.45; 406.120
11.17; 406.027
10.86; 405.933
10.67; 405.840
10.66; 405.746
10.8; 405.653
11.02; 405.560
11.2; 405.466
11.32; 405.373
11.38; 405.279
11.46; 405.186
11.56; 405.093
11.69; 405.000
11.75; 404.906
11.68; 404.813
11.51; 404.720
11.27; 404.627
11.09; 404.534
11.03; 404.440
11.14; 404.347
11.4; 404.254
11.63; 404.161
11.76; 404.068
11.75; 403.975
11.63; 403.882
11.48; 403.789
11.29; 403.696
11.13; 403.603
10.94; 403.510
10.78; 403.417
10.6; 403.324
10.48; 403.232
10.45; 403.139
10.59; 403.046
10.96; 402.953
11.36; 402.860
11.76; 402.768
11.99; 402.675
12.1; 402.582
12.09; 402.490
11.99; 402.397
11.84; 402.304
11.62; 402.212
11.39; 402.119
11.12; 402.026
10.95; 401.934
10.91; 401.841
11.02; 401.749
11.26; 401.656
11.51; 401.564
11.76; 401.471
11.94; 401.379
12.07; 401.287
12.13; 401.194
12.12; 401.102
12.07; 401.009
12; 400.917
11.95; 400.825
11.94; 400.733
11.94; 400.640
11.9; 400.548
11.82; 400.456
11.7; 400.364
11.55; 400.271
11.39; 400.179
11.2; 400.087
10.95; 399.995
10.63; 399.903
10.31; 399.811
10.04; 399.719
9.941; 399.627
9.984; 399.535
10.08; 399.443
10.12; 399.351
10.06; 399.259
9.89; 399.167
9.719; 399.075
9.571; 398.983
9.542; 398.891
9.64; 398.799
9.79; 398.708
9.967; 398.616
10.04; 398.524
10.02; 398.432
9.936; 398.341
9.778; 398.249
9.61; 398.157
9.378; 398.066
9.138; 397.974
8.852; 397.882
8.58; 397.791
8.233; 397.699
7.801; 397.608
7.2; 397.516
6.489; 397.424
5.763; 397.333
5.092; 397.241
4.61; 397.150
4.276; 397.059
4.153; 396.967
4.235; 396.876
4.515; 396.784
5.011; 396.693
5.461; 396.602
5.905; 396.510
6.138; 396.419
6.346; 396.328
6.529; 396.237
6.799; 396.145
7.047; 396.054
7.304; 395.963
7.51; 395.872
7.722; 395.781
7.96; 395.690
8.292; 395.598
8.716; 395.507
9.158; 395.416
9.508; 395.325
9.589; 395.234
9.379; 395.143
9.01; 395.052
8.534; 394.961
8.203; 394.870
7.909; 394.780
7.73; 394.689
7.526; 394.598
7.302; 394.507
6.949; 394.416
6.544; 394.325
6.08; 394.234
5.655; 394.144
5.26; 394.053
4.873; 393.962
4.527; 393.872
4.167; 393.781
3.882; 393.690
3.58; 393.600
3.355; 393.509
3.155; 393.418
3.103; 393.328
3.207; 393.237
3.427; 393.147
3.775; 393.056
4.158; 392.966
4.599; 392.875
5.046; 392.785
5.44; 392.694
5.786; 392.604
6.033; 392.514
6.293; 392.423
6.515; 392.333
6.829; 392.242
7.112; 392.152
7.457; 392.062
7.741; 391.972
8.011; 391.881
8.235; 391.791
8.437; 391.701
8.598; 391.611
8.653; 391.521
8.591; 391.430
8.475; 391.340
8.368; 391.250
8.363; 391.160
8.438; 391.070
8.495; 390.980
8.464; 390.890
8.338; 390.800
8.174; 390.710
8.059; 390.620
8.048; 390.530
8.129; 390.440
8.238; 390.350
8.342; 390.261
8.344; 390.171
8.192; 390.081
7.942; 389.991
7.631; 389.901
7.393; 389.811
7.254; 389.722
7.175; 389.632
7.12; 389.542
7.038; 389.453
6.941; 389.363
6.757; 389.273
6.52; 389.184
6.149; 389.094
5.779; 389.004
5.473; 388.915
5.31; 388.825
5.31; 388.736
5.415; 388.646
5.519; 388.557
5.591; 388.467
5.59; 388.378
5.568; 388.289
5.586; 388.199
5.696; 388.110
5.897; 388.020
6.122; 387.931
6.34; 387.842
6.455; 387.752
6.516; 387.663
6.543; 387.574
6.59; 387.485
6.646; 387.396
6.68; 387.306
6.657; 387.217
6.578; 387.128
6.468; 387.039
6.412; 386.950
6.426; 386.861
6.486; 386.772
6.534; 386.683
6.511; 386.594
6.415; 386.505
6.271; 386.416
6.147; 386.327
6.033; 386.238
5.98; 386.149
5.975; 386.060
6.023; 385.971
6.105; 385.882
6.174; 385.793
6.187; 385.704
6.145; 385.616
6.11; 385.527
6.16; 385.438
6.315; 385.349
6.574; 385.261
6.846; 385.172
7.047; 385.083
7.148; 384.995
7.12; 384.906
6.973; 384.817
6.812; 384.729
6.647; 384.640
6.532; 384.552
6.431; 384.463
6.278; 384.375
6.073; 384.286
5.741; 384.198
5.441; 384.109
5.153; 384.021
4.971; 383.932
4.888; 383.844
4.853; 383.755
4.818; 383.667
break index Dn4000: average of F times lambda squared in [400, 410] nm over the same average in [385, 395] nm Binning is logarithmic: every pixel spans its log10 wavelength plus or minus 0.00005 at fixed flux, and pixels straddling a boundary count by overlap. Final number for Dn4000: 1.9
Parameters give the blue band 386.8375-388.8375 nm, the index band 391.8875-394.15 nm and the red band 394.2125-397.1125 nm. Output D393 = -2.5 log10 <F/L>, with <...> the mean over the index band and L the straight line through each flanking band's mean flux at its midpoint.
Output 0.32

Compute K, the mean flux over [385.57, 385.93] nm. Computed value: 6.15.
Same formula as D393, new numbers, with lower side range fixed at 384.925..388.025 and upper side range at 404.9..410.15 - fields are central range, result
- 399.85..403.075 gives -0.18 mag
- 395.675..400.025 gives 0.13 mag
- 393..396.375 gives 0.28 mag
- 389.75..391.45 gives -0.12 mag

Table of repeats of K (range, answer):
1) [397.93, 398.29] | 9.47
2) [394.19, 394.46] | 6.51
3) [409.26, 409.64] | 11.2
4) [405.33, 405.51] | 11.3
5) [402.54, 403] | 11.6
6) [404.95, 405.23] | 11.6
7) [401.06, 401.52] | 12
